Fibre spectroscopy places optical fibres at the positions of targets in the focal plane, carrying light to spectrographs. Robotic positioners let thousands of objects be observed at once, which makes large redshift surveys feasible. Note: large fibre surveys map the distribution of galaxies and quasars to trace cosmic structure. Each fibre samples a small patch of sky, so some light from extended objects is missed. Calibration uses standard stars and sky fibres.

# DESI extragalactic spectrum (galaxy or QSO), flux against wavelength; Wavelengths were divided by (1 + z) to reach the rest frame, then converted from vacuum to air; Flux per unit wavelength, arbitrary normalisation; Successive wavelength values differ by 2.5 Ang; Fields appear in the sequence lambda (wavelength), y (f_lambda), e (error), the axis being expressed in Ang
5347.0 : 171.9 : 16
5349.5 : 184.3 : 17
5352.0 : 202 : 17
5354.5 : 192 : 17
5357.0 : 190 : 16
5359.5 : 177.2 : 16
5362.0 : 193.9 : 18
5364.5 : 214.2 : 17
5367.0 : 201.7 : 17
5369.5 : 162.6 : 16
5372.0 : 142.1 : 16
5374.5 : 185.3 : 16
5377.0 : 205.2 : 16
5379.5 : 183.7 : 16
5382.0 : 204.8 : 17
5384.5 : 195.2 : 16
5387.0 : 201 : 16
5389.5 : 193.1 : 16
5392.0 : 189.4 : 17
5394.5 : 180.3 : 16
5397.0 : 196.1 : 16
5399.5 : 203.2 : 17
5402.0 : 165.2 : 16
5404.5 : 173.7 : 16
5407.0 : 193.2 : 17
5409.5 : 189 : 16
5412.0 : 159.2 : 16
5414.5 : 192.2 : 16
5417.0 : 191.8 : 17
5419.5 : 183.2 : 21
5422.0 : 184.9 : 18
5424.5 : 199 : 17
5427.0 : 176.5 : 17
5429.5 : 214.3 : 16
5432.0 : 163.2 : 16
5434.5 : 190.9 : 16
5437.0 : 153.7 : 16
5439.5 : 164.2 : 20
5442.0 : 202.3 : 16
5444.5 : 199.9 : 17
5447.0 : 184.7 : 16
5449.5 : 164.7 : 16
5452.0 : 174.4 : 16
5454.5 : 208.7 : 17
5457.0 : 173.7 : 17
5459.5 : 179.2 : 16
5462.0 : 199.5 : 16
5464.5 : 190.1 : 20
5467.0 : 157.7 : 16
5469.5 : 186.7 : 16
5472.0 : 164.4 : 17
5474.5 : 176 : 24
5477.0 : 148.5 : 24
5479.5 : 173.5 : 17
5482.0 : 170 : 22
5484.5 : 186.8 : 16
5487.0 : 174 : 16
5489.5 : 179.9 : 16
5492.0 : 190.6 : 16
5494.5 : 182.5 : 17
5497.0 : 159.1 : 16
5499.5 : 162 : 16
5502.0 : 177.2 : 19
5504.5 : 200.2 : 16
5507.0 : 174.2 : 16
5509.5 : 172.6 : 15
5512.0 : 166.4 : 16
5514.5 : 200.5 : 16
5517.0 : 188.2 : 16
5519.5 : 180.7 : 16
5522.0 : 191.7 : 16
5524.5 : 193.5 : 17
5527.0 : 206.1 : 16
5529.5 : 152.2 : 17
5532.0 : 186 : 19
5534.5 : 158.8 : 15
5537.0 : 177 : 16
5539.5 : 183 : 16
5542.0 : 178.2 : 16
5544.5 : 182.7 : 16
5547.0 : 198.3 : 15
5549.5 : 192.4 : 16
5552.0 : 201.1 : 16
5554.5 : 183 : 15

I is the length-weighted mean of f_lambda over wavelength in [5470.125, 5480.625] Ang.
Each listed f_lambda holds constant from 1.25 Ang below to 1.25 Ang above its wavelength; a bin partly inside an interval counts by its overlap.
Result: 167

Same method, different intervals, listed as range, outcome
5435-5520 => 179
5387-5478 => 183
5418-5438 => 184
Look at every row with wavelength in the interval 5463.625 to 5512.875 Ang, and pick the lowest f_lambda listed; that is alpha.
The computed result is 148.5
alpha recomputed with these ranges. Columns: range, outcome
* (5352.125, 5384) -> 142.1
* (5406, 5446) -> 153.7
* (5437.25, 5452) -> 164.2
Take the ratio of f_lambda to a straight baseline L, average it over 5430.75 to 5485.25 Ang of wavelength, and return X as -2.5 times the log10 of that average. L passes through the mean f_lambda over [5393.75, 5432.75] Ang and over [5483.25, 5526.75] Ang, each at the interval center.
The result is 0.04 mag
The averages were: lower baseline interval 186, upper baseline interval 182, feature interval 178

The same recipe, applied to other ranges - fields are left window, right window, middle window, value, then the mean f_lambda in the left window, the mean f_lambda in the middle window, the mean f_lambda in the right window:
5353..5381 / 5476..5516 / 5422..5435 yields -0.04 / 186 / 188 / 176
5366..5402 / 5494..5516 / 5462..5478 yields 0.04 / 188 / 173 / 177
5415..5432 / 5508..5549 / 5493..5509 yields 0.05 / 190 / 176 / 182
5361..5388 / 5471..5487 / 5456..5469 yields -0.04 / 190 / 181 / 170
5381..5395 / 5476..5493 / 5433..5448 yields 0.01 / 195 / 182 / 175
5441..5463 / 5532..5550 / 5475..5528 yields 0.02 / 187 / 180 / 181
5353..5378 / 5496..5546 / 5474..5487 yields 0.06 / 186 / 171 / 180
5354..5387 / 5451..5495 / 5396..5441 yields 0.01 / 189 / 183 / 179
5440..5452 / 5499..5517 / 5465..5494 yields 0.05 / 185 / 174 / 180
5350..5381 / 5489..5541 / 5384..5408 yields -0.02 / 188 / 189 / 180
